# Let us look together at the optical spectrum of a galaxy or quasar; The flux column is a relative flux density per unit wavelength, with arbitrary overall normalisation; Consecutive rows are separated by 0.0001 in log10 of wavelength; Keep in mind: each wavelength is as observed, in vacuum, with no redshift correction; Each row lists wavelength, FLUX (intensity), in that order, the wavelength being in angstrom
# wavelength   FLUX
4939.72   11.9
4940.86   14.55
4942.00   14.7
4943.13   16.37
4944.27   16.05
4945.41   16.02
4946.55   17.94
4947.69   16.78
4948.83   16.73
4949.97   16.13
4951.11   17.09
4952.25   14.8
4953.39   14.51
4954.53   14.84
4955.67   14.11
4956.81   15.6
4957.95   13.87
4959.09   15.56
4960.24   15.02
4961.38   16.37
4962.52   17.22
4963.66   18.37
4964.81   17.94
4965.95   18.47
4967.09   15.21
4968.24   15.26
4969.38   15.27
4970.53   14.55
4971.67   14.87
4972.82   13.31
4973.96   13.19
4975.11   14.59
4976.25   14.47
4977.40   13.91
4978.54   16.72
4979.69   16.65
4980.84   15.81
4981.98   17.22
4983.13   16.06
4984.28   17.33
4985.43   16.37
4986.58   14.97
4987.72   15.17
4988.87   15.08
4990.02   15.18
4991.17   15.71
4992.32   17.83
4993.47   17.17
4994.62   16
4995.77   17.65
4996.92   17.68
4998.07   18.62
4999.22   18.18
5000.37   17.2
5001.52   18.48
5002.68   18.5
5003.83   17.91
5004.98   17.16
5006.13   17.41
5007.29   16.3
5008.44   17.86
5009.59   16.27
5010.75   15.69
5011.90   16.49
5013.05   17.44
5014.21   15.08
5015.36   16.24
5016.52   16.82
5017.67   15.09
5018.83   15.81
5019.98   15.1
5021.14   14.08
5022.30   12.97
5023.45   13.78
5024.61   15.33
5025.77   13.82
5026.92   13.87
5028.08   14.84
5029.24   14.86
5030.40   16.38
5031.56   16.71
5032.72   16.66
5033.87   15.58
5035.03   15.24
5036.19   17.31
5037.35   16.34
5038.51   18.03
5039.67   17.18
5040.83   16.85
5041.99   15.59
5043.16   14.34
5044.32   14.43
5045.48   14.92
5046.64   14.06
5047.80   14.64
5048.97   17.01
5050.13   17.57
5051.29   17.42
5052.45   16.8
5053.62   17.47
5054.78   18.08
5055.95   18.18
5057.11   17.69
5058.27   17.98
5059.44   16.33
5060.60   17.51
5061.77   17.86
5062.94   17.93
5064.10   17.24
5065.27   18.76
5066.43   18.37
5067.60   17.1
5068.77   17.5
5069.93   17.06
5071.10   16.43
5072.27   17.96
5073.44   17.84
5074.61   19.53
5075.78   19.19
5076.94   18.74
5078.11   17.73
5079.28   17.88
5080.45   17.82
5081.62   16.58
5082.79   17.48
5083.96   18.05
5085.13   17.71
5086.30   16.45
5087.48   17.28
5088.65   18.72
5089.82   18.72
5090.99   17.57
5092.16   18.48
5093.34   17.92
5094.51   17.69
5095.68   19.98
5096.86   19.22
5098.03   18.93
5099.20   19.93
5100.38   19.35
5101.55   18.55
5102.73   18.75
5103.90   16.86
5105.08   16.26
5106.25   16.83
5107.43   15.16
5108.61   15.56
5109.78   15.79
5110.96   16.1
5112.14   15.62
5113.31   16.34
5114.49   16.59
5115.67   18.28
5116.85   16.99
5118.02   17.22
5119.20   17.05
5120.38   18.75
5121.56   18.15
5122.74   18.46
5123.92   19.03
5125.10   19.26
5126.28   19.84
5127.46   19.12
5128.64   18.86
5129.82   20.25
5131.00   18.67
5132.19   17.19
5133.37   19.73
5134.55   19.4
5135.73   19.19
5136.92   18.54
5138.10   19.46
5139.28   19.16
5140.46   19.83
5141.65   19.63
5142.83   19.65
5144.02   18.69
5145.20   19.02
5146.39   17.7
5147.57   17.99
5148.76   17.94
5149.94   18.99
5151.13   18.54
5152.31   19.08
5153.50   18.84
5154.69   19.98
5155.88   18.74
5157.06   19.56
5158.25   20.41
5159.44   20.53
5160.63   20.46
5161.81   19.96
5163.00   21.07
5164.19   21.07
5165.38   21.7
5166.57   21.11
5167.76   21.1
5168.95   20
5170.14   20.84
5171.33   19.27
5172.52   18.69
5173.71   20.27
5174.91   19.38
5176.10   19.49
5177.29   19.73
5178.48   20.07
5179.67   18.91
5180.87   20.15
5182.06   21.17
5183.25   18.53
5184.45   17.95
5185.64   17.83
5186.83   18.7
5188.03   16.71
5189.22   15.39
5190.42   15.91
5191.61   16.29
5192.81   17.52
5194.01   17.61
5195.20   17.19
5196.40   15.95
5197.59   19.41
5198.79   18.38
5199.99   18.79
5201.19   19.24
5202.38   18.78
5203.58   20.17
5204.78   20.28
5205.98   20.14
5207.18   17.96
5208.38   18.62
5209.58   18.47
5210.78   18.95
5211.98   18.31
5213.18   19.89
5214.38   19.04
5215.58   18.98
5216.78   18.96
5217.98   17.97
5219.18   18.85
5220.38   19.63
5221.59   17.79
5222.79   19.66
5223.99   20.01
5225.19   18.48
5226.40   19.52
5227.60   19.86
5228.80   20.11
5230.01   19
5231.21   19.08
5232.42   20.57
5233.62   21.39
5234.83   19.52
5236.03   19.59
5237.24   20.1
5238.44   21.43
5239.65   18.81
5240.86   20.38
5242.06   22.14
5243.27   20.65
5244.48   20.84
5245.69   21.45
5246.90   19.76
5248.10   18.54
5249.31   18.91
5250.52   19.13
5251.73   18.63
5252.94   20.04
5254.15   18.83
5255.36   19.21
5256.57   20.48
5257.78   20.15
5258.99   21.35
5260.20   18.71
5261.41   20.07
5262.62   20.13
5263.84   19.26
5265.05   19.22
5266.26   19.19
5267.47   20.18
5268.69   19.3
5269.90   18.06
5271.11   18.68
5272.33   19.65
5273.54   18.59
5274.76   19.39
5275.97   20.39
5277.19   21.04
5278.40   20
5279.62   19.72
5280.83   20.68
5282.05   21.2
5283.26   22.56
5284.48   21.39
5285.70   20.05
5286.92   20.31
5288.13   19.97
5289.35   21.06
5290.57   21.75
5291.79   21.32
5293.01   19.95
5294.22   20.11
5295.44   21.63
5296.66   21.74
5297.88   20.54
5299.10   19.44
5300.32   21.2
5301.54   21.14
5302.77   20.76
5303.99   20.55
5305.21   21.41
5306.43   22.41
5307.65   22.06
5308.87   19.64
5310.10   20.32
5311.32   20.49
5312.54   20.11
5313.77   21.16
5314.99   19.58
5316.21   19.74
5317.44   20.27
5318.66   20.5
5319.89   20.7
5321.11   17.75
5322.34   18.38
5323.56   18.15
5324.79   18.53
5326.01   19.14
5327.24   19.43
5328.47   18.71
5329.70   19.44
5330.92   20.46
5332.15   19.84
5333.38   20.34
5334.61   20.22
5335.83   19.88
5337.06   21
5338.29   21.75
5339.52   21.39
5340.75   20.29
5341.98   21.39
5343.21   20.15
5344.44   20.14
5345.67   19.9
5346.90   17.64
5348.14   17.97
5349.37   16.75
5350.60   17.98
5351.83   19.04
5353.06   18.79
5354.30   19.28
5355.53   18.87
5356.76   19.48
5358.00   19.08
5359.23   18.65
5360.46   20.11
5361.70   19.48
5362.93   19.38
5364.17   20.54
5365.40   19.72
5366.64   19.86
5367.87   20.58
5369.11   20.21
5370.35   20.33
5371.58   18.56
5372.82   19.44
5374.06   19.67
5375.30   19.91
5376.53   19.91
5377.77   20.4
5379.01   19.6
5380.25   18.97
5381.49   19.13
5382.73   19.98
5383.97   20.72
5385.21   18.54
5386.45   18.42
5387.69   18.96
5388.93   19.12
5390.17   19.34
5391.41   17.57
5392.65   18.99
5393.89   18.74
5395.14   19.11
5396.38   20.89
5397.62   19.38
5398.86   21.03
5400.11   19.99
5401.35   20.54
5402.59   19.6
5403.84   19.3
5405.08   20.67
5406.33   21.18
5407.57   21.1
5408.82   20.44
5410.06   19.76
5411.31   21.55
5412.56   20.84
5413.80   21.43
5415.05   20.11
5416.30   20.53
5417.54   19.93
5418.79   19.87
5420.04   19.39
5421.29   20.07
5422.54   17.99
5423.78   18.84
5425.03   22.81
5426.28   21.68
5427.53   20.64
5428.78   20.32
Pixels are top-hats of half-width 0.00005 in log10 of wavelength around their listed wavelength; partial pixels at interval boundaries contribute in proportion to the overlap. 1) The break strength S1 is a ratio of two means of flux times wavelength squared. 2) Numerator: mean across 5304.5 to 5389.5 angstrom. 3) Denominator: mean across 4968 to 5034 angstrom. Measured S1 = 1.4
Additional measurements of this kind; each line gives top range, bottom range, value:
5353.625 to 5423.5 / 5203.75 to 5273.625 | 1.07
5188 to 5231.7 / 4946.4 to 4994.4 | 1.30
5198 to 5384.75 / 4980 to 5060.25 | 1.35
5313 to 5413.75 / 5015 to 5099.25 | 1.31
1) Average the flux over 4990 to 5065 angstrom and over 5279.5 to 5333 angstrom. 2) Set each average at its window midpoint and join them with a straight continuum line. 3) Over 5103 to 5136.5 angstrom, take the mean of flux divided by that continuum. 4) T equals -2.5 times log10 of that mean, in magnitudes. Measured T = 0.00 mag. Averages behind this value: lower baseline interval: 16.4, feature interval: 17.7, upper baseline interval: 20.4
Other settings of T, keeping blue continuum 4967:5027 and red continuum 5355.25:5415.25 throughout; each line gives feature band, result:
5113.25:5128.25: -0.06 mag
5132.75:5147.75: -0.10 mag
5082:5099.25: -0.08 mag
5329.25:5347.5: -0.05 mag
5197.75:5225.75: -0.06 mag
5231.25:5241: -0.10 mag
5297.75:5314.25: -0.10 mag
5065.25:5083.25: -0.07 mag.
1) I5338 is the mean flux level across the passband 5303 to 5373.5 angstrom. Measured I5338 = 19.8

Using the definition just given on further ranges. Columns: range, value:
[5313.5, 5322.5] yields 19.8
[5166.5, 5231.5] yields 18.9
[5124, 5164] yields 19.3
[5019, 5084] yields 16.6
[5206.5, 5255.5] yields 19.5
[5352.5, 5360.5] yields 19.1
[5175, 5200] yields 18.2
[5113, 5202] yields 18.9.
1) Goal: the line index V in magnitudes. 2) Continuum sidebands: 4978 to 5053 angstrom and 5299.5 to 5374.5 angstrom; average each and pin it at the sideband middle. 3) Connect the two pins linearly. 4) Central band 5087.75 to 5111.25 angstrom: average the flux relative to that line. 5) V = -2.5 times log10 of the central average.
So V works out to -0.04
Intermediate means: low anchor 16.2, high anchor 19.8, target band 17.8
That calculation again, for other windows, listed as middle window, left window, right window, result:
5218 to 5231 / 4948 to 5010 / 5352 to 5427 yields -0.05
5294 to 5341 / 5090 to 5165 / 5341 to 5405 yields -0.06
